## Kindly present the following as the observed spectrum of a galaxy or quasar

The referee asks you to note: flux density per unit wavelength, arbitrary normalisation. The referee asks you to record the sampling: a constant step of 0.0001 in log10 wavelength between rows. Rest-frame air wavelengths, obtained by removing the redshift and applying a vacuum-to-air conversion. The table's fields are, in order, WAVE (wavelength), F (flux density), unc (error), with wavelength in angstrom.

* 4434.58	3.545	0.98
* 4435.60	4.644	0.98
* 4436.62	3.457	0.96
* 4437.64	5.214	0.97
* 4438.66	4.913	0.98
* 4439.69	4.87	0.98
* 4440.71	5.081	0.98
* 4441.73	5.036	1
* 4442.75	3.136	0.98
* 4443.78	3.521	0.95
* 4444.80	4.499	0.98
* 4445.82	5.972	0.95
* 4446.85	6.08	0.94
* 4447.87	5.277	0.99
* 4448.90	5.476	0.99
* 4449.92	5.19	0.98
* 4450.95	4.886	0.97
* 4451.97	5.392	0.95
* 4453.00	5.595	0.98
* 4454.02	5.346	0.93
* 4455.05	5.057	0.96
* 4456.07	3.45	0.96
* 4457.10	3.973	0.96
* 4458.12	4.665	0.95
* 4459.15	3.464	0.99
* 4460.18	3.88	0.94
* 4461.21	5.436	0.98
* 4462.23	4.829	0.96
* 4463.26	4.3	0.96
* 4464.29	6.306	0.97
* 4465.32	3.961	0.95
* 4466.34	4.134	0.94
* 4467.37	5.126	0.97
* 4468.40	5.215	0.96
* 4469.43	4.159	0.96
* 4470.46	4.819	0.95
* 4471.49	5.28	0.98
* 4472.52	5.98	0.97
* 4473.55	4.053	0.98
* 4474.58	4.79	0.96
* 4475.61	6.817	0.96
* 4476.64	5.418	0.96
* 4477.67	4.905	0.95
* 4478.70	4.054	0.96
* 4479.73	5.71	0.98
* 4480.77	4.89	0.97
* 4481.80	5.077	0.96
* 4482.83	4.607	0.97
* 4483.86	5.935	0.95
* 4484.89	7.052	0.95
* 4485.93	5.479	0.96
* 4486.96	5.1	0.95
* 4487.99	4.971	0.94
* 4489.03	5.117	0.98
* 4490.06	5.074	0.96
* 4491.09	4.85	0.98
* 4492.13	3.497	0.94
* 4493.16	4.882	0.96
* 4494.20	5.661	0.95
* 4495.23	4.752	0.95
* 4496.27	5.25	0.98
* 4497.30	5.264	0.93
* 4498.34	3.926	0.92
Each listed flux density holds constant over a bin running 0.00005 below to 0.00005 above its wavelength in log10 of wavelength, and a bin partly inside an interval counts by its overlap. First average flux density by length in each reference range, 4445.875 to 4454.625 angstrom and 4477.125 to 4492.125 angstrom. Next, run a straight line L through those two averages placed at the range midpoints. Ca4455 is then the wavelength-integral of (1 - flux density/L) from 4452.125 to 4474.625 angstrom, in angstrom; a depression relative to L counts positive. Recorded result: 2.5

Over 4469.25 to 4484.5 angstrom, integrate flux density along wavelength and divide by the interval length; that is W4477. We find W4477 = 5.14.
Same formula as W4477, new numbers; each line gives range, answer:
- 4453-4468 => 4.61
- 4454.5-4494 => 4.91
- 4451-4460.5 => 4.57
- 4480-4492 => 5.24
